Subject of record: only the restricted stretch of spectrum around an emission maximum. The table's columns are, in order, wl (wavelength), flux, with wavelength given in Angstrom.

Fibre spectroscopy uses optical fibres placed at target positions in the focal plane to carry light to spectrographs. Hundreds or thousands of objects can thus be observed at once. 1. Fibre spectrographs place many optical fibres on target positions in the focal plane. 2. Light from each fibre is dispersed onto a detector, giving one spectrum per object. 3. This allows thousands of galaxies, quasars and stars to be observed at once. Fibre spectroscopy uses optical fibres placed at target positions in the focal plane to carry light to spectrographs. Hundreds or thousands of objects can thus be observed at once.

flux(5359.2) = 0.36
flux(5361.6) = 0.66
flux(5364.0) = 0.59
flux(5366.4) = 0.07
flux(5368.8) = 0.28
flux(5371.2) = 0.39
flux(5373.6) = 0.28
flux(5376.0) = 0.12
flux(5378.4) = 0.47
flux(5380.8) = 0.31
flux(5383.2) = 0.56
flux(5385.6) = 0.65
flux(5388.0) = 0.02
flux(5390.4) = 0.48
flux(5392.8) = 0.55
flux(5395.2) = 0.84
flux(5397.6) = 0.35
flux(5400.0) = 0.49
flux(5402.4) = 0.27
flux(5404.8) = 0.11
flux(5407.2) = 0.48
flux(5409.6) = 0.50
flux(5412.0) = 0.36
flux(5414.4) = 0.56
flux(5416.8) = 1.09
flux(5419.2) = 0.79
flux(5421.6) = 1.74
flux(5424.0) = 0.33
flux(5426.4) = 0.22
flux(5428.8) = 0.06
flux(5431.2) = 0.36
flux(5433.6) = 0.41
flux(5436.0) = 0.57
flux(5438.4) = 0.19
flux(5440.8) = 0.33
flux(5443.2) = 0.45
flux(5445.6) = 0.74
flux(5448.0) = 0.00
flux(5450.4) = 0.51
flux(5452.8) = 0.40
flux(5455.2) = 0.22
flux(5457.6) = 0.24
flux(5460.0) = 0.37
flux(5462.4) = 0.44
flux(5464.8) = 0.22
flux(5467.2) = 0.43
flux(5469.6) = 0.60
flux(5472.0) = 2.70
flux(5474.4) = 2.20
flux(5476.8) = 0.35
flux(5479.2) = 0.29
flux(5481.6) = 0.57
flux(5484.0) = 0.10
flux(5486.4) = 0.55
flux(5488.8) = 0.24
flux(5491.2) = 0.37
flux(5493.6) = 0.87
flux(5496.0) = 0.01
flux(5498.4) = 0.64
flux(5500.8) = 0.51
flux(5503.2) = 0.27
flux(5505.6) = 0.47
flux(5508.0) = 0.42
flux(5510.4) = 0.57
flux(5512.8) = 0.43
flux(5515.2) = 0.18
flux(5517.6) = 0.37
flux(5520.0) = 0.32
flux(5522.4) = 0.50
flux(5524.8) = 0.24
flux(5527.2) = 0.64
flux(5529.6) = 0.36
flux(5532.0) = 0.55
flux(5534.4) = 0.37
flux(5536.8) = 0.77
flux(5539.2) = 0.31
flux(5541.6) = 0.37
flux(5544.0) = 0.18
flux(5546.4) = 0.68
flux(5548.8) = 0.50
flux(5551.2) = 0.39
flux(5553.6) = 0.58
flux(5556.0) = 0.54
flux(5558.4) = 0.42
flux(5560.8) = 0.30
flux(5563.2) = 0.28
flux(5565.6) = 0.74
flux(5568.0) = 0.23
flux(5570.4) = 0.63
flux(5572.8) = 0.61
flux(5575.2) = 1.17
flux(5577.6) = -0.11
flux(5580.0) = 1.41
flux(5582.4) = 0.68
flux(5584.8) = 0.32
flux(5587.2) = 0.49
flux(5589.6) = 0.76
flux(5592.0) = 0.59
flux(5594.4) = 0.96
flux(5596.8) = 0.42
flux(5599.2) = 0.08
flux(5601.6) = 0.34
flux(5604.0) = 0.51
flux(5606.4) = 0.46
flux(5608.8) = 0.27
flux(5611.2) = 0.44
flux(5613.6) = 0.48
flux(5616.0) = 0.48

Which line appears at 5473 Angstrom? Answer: [O III]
